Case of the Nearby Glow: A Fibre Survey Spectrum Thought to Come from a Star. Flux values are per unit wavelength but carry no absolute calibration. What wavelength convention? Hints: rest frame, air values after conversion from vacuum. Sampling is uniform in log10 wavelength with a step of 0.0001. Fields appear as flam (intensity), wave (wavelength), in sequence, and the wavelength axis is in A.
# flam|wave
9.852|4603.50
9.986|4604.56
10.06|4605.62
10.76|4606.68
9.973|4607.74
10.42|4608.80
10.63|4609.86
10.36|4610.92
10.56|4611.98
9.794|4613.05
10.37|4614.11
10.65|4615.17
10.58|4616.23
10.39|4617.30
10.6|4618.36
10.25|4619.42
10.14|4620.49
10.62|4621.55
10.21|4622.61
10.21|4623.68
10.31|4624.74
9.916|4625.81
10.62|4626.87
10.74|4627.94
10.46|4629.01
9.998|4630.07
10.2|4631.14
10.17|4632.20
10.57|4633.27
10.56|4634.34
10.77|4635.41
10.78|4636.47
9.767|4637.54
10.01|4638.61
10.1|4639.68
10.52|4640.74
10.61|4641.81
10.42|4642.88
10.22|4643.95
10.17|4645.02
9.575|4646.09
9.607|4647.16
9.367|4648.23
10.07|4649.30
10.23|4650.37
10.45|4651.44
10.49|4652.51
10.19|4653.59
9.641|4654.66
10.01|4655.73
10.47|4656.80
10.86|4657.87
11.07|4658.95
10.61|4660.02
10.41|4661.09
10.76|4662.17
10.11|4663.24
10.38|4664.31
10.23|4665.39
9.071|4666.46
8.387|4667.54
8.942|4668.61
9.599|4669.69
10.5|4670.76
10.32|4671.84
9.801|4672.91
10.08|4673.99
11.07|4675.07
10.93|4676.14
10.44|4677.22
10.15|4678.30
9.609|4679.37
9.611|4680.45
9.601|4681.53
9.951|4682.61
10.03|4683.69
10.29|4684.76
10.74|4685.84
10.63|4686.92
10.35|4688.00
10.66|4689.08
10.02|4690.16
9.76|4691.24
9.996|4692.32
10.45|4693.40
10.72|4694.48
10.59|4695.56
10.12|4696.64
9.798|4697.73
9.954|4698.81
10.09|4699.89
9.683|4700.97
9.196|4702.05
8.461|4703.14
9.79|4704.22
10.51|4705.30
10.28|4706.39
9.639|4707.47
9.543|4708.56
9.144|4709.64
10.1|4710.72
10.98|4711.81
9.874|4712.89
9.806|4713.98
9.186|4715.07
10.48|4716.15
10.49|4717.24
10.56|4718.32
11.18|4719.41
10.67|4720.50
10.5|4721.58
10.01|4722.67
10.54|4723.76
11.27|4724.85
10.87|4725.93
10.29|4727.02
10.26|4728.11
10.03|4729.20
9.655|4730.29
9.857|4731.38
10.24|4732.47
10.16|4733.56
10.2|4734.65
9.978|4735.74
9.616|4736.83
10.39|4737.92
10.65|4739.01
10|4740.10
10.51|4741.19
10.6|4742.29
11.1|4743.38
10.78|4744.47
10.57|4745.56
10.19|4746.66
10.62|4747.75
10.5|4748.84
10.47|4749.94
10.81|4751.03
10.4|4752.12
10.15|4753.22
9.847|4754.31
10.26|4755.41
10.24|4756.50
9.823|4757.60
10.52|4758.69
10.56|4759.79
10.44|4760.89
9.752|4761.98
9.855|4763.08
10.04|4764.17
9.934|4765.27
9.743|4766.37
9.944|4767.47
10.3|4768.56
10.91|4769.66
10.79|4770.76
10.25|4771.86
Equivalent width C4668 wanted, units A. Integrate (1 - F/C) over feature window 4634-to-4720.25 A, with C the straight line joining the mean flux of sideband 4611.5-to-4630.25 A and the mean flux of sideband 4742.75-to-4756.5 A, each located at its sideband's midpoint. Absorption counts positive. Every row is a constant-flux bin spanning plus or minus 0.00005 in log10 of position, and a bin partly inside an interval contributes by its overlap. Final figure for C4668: 2.4 A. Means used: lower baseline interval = 10.4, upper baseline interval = 10.5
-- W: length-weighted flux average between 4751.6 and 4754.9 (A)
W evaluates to 10.1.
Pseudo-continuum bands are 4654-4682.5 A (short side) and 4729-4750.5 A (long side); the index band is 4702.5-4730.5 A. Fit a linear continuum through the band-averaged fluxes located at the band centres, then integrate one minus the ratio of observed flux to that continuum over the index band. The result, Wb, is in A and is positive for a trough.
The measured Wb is 0.2 A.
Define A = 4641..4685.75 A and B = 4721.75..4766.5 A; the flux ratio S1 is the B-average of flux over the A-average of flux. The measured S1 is 1.02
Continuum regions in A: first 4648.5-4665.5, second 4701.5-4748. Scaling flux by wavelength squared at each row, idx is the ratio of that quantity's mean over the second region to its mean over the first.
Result 1.01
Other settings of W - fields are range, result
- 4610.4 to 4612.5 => 10.5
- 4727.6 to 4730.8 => 9.98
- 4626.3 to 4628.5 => 10.6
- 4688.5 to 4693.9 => 10.2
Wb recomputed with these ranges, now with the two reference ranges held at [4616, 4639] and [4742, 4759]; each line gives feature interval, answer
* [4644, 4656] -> 0.44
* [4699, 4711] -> 0.84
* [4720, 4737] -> 0.24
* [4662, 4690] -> 0.83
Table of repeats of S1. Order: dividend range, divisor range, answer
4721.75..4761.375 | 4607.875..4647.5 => 1.00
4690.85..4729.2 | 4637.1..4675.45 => 1.00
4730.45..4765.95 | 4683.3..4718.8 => 1.02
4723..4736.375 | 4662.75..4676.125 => 1.04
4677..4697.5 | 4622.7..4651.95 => 0.99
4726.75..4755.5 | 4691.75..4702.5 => 1.02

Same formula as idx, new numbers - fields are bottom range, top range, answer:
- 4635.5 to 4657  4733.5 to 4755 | 1.07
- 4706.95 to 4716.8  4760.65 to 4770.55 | 1.05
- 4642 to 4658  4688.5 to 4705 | 1.01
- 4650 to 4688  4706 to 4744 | 1.03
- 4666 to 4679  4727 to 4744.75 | 1.06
